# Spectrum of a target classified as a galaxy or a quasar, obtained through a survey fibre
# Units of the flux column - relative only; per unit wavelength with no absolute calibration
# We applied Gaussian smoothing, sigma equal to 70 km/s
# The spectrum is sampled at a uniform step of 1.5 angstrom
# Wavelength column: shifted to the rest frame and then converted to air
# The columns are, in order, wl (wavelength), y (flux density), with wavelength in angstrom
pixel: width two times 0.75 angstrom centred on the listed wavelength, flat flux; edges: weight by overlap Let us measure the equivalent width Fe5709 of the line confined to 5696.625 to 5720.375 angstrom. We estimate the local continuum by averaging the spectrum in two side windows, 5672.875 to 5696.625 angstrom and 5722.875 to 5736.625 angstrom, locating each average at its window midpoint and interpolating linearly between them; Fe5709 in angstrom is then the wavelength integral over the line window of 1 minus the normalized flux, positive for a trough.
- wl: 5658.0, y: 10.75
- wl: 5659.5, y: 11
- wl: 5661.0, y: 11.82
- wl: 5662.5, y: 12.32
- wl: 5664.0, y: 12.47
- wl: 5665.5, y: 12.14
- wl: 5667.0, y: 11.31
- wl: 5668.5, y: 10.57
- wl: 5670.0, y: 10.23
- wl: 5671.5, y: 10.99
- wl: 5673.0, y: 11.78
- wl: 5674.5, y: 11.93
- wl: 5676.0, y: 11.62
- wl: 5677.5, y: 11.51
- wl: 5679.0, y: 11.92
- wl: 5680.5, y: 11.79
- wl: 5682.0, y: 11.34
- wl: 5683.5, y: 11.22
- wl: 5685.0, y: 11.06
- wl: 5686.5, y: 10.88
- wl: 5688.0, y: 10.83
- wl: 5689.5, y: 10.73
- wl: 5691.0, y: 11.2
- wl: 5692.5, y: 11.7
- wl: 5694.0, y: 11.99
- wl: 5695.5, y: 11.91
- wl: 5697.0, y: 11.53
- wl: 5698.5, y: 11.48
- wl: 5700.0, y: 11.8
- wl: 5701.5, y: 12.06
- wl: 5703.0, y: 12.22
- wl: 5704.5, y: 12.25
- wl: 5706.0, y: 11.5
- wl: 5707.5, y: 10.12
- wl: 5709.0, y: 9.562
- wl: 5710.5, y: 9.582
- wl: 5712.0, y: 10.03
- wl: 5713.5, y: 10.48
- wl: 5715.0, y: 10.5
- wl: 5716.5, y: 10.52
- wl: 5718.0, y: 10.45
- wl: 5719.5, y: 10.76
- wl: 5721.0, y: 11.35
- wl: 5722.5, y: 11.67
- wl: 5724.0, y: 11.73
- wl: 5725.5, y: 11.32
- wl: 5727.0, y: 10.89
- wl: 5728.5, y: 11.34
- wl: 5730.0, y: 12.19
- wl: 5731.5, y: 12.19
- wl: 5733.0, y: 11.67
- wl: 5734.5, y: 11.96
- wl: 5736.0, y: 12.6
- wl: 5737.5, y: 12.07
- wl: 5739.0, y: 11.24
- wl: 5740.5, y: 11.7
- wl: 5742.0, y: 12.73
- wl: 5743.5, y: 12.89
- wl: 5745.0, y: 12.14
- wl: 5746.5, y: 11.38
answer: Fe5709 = 1.41 angstrom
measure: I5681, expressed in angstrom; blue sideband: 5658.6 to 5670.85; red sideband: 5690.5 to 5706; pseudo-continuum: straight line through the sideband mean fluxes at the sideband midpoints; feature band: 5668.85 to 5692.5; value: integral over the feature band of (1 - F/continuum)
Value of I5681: 0.73 angstrom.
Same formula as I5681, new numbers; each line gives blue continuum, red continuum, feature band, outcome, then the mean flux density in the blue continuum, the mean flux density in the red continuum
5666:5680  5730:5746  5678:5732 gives 2.3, 11.3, 12.1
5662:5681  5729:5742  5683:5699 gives 0.5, 11.6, 12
